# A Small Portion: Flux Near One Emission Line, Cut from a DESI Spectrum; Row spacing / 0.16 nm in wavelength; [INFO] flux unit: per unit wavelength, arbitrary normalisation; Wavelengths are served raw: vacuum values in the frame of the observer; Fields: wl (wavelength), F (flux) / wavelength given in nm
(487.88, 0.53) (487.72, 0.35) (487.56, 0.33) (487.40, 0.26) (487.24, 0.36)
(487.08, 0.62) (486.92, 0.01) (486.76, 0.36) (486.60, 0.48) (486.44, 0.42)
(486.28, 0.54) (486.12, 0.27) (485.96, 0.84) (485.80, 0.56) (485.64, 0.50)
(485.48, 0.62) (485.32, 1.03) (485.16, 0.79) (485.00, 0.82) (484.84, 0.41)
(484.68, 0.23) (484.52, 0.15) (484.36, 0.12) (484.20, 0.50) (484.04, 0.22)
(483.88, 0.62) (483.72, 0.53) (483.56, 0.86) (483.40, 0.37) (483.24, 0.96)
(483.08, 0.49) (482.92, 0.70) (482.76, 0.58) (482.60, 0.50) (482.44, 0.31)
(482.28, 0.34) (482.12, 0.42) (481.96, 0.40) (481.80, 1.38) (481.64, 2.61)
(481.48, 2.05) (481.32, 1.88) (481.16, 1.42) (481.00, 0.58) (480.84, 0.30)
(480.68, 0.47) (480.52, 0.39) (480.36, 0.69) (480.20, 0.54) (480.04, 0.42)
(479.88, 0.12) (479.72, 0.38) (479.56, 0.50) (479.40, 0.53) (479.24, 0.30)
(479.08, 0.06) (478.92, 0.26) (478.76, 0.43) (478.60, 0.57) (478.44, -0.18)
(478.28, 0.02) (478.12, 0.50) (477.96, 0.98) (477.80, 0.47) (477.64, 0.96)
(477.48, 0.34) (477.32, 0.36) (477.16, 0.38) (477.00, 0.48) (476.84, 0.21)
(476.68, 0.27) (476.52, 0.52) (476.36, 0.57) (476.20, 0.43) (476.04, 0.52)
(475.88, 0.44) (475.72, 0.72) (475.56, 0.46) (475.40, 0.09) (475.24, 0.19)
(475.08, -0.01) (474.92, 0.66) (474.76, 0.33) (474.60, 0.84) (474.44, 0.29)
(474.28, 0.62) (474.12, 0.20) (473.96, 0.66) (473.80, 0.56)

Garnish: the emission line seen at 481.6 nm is [O II]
